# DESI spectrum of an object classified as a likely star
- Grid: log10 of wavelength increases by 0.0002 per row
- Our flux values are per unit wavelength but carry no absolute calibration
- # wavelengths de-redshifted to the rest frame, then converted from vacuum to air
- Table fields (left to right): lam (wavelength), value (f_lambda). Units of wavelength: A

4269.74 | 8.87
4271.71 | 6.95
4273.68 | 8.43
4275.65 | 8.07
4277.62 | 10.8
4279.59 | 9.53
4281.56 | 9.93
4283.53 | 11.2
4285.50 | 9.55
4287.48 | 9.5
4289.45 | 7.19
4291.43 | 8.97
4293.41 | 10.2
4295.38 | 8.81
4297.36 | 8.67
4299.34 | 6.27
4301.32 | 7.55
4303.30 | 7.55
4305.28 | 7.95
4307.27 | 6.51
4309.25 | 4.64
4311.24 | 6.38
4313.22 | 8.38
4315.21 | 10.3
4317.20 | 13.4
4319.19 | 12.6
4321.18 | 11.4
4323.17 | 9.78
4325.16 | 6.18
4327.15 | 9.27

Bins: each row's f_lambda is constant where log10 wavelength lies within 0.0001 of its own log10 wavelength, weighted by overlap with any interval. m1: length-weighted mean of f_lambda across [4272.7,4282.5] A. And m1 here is 9.35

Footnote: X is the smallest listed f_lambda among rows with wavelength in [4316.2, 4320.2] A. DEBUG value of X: 12.6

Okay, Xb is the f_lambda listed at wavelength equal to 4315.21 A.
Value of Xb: 10.3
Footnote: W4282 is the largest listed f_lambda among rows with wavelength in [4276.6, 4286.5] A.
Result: 11.2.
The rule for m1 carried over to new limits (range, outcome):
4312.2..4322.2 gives 11.2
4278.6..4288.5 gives 9.94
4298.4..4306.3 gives 7.33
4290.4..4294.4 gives 9.56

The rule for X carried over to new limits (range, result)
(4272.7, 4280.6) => 8.07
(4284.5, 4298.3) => 7.19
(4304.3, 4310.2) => 4.64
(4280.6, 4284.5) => 9.93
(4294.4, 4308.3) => 6.27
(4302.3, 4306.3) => 7.55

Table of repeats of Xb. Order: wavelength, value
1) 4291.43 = 8.97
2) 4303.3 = 7.55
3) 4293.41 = 10.2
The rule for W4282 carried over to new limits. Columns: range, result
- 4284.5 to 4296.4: 10.2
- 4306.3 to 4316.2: 10.3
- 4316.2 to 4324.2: 13.4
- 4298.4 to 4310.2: 7.95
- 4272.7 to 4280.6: 10.8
